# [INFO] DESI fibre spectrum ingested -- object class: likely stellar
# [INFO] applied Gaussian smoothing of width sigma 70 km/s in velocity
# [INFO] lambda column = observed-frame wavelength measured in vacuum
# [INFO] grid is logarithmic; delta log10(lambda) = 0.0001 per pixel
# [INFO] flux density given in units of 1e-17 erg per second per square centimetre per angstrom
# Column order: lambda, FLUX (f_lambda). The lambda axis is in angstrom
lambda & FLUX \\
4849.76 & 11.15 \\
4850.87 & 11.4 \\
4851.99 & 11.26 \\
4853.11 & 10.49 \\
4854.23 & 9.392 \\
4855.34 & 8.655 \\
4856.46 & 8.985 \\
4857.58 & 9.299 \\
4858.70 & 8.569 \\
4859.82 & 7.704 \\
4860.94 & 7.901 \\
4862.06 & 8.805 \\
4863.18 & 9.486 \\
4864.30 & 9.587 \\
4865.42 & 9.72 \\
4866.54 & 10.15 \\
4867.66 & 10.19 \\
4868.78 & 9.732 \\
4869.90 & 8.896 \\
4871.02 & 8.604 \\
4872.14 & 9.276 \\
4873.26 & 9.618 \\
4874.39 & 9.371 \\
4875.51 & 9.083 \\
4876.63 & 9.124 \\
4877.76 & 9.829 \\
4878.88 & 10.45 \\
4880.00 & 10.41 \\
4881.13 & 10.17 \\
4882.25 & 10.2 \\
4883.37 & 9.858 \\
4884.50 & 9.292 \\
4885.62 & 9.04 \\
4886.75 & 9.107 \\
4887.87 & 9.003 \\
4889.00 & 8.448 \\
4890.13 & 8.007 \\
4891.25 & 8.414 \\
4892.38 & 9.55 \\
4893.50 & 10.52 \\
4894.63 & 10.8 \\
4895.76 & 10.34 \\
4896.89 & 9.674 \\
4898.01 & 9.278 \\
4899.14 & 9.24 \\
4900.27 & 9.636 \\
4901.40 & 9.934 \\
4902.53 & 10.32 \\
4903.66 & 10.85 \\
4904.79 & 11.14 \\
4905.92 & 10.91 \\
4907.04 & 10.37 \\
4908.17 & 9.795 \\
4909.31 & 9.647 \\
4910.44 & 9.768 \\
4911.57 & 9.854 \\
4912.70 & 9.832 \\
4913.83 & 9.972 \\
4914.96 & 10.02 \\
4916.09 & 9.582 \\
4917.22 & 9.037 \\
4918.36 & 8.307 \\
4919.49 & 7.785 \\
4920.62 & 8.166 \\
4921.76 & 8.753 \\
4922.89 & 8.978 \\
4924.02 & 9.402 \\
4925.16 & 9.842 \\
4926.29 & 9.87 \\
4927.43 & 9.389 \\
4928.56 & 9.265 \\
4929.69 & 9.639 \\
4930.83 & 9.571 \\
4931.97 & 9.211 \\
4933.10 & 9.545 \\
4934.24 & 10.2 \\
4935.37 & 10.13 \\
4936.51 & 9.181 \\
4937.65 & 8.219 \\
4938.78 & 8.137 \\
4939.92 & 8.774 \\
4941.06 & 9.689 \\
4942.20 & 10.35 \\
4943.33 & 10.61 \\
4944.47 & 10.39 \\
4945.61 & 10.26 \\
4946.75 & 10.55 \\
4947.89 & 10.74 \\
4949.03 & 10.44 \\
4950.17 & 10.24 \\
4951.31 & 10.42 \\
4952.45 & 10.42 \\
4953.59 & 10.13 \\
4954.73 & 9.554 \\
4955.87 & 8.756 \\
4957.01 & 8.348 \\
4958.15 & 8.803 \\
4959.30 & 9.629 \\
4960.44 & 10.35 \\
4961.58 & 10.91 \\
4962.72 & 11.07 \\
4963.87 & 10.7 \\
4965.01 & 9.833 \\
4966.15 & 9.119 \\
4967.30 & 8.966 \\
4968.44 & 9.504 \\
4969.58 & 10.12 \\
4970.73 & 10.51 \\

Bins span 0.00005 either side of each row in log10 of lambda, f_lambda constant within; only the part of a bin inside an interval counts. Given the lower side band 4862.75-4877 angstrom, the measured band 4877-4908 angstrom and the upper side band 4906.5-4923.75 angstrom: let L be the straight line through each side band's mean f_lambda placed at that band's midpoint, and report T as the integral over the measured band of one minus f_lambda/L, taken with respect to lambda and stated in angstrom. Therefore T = -1.4 angstrom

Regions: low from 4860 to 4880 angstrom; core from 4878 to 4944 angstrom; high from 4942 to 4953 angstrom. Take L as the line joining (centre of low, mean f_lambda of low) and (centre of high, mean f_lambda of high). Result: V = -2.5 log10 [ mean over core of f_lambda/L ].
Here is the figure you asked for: 0.040 mag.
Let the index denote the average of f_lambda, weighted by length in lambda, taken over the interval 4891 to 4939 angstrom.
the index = 9.6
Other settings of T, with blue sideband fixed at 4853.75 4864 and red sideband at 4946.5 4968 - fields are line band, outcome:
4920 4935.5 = 0.3 angstrom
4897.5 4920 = -1.0 angstrom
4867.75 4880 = -0.7 angstrom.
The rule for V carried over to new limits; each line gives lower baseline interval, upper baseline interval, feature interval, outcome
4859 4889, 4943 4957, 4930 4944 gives 0.06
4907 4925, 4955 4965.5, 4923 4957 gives -0.02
